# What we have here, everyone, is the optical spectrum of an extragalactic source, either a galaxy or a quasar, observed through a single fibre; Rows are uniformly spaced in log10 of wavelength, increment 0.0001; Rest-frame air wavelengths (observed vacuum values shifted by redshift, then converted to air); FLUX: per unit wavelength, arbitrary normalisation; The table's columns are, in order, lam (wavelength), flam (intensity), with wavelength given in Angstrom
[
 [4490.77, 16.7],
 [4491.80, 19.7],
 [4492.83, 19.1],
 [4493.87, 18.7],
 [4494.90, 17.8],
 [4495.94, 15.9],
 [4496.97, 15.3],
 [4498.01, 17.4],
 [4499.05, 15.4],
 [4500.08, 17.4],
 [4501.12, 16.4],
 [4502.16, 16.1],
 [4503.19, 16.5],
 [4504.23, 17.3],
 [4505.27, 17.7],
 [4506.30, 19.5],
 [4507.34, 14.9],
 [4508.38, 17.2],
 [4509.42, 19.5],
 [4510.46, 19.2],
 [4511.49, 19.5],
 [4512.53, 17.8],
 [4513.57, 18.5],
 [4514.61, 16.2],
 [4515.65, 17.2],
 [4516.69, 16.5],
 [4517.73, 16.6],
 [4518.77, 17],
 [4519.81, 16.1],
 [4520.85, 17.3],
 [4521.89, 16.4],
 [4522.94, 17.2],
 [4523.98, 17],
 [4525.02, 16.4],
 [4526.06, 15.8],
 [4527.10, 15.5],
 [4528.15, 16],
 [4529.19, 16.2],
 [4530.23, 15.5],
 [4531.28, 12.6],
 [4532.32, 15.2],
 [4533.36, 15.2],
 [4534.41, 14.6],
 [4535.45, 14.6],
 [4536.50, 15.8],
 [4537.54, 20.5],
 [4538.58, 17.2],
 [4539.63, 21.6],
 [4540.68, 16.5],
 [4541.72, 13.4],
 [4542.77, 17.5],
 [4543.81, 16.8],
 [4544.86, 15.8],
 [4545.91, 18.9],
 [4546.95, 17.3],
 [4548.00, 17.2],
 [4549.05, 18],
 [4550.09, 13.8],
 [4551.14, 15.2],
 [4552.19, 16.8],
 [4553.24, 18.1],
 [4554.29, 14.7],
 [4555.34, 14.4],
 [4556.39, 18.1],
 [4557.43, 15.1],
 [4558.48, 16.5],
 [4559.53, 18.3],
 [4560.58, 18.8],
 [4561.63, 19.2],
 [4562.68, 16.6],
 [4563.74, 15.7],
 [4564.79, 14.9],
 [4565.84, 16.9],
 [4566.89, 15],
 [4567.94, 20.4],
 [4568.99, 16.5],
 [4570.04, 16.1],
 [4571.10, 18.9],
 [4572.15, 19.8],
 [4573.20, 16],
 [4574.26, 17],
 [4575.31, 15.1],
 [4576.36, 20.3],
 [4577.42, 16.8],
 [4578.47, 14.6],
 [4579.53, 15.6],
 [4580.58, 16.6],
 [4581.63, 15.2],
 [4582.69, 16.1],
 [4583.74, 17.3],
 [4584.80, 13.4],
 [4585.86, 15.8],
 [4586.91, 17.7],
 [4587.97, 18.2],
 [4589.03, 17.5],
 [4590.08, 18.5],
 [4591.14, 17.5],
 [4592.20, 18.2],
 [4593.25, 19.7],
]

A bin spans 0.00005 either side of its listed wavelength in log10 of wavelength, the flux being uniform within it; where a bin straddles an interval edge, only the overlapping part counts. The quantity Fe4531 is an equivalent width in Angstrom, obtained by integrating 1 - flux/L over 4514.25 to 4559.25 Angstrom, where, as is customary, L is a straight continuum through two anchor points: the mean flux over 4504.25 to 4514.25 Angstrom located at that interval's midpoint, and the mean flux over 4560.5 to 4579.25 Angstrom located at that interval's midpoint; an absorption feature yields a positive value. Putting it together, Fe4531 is 3.2 Angstrom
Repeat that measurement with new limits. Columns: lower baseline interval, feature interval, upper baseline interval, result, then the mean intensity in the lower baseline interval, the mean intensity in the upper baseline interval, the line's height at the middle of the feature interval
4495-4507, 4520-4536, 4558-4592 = 1.10 Angstrom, 16.8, 17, 16.9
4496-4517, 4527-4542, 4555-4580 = 0.91 Angstrom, 17.3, 17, 17.1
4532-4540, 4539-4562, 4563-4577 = 0.04 Angstrom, 16.8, 17.1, 16.9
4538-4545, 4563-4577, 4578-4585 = -0.93 Angstrom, 17.1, 15.7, 16.1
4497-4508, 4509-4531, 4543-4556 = -0.38 Angstrom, 16.8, 16.5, 16.7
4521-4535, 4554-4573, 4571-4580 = -0.34 Angstrom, 15.7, 17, 16.7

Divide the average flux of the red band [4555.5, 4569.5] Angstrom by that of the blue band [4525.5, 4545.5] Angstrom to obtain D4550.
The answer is 1.1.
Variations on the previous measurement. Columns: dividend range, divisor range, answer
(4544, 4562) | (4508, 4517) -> 0.93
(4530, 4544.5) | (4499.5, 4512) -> 0.92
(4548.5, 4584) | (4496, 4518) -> 0.97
